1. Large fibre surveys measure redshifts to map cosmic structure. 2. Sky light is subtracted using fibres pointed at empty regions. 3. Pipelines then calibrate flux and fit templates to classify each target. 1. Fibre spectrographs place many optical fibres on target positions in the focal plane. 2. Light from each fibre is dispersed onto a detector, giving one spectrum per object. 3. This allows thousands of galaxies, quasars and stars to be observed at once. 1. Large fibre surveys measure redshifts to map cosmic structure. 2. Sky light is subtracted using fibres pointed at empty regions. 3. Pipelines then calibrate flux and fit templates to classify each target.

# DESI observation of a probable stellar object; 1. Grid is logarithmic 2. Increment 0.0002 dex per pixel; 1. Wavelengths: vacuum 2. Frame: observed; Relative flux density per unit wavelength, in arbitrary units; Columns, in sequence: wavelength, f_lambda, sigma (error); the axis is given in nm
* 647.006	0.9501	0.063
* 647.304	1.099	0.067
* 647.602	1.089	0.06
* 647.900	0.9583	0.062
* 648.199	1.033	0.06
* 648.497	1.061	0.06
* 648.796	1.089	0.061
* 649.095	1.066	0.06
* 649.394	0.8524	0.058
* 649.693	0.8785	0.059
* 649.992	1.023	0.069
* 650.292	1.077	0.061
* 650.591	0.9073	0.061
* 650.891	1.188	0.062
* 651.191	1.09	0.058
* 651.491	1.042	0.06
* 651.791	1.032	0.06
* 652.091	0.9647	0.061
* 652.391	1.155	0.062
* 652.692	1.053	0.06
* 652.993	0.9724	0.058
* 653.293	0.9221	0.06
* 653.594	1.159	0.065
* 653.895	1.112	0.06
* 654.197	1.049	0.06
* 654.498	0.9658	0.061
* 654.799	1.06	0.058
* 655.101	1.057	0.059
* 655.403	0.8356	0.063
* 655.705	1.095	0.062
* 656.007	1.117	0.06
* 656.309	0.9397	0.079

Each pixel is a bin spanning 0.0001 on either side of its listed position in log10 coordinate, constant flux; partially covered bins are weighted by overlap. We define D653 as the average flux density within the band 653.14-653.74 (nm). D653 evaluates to 1.04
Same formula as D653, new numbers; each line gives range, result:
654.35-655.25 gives 1.03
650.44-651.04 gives 1.05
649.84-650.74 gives 1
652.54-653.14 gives 1.01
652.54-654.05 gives 1.04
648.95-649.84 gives 0.932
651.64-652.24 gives 0.999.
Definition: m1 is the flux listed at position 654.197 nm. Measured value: 1.049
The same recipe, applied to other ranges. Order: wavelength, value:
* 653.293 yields 0.9221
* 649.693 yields 0.8785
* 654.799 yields 1.06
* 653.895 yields 1.112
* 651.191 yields 1.09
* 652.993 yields 0.9724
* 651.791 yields 1.032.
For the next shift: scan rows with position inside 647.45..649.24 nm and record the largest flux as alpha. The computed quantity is 1.089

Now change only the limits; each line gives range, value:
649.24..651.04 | 1.188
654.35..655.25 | 1.06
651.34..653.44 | 1.155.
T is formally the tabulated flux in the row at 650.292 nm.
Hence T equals 1.077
